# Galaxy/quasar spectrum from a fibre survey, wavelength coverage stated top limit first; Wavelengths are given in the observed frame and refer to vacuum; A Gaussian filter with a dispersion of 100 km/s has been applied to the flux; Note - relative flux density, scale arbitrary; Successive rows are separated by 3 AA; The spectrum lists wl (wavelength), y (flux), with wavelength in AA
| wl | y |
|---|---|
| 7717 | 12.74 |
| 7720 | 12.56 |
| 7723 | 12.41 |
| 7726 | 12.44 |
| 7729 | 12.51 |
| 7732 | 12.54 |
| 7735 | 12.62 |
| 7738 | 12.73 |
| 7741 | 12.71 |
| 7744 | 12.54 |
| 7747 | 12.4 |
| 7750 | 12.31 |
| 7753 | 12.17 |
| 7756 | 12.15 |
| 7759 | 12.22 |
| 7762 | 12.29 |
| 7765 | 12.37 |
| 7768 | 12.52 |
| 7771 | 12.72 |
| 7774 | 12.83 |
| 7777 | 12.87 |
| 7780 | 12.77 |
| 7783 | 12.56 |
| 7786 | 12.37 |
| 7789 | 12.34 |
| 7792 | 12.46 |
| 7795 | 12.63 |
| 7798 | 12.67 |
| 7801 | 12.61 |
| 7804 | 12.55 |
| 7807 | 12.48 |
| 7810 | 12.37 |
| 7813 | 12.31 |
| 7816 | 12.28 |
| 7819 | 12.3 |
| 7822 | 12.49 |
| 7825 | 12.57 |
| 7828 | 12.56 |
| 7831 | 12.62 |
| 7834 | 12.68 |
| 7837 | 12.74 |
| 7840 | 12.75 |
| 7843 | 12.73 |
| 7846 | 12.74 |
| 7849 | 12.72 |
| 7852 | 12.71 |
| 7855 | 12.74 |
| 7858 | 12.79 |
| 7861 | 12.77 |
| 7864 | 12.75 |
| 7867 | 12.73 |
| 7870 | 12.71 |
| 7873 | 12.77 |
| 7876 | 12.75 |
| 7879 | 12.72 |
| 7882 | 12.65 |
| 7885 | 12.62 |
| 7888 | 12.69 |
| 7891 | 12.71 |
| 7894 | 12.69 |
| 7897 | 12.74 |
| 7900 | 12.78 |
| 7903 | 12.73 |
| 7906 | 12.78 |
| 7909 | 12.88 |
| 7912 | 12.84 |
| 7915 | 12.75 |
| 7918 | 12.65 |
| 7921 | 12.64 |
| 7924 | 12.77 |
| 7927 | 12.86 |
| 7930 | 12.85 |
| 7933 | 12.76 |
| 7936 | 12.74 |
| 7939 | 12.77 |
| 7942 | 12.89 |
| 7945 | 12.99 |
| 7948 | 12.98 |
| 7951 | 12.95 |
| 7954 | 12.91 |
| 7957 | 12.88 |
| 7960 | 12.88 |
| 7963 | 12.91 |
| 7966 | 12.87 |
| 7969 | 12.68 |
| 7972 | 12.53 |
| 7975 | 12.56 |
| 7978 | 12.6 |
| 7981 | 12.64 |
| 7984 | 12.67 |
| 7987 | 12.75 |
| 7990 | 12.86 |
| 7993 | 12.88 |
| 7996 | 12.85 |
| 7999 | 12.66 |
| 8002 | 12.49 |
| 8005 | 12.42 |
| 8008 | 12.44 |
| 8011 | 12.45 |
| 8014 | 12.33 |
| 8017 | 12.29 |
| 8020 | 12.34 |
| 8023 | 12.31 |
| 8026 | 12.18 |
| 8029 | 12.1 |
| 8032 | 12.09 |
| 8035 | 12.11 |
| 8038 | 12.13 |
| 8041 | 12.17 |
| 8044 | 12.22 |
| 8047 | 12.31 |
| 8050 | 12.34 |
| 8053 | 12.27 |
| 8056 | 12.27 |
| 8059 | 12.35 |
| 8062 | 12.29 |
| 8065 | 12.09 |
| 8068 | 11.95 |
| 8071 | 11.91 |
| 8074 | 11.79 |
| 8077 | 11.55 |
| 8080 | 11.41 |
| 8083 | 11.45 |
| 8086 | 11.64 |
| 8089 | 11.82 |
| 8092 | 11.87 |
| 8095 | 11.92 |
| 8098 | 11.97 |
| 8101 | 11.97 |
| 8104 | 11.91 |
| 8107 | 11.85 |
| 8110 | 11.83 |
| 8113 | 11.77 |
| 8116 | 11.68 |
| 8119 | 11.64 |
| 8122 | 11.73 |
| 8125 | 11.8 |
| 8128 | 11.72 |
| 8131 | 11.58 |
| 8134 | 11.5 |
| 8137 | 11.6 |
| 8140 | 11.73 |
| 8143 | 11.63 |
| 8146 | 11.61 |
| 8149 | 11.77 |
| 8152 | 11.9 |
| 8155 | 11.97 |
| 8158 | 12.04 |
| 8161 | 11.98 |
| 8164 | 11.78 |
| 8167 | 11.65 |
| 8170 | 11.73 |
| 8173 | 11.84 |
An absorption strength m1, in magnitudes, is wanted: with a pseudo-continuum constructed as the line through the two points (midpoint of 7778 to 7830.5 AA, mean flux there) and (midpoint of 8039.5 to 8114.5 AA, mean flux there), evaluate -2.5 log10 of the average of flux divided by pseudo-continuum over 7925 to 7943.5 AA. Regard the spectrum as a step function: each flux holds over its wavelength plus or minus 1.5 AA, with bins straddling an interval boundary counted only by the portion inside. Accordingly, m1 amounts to -0.05 mag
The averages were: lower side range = 12.5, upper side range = 12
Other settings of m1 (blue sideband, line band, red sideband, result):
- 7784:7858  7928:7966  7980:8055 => -0.04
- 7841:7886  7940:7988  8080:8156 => -0.04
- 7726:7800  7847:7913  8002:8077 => -0.03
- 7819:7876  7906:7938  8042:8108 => -0.03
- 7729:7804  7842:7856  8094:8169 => -0.03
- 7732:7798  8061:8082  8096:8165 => 0.01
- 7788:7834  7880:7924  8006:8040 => -0.03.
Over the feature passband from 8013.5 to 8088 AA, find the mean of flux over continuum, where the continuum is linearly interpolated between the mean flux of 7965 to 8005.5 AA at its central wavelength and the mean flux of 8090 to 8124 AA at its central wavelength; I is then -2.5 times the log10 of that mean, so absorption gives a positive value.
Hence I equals 0.01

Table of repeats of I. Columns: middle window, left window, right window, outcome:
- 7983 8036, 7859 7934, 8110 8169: -0.02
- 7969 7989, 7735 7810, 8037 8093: -0.04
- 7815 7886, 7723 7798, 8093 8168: -0.03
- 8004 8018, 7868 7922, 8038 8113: -0.01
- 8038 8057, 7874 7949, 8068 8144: -0.02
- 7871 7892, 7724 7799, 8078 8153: -0.04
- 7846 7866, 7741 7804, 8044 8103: -0.03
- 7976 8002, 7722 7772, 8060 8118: -0.06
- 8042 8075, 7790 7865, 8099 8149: -0.02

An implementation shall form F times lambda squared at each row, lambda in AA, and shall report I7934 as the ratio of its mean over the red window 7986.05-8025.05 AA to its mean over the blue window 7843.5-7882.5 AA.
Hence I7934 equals 1.0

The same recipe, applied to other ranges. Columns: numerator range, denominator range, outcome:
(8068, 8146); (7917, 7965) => 0.95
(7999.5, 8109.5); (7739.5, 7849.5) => 1.03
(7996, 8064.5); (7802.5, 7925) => 1.01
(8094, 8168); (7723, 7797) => 1.03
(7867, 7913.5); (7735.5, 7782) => 1.05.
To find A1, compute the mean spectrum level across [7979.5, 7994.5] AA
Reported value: 12.8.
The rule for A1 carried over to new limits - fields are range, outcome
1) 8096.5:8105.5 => 12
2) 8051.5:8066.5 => 12.3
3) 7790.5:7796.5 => 12.5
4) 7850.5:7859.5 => 12.7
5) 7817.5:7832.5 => 12.5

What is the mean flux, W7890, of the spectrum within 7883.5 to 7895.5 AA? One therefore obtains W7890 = 12.7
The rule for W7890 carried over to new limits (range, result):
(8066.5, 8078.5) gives 11.8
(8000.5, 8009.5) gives 12.4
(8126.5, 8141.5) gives 11.6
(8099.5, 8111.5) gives 11.9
